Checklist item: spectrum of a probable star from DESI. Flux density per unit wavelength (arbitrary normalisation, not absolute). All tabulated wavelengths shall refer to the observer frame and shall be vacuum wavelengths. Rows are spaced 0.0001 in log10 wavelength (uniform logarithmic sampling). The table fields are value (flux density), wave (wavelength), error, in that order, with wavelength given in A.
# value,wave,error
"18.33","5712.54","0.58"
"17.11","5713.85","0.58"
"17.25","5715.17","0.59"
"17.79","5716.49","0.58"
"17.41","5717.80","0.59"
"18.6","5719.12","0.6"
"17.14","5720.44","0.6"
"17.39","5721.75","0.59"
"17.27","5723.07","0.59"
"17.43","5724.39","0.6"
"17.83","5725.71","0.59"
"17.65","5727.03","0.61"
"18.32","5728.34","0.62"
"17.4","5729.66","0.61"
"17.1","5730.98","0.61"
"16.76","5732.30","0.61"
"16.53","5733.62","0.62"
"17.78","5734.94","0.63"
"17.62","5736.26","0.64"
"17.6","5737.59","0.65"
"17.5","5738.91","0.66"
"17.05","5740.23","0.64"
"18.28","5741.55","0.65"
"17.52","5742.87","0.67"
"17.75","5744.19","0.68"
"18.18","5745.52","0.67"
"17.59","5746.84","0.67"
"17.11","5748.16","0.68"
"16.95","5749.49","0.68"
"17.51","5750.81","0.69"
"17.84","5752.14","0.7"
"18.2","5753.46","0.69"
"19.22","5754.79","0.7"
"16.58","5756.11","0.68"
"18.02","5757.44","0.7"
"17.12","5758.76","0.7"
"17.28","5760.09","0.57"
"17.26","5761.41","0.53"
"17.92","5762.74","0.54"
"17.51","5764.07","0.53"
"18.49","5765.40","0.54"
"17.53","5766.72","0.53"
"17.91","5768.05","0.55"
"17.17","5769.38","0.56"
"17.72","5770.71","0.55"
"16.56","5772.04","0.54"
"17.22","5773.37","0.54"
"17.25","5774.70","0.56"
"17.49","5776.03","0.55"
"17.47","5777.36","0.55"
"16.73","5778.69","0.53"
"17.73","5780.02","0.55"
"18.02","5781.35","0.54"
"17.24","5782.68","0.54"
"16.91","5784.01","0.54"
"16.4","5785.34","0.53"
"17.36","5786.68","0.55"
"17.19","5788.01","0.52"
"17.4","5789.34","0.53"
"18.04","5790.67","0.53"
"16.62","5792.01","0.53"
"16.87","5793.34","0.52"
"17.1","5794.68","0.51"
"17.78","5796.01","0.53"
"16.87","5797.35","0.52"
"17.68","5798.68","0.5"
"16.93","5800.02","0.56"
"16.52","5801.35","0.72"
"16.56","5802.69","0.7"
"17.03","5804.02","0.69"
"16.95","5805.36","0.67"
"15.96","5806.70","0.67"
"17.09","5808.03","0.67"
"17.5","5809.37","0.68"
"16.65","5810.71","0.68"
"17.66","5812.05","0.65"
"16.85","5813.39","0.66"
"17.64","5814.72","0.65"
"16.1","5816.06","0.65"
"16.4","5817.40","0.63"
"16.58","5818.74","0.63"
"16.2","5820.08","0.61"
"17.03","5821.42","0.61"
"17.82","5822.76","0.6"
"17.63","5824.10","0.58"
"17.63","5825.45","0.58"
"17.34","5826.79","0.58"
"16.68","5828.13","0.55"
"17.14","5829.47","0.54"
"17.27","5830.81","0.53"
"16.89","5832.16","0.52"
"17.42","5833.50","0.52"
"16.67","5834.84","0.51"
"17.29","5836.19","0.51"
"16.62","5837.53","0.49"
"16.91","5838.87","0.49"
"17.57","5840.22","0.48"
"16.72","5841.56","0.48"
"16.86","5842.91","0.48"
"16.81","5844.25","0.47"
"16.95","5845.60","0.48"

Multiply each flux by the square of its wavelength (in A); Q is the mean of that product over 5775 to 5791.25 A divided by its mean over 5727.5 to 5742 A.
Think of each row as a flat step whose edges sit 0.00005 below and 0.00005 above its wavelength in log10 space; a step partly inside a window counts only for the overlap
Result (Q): 1.0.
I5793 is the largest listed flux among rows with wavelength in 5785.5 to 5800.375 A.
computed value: 18.04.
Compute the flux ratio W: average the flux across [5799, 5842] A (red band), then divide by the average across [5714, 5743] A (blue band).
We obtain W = 0.97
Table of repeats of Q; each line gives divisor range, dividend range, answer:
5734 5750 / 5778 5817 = 0.99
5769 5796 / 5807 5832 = 1.00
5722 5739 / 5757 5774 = 1.02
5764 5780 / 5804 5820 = 0.98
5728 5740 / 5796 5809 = 1.00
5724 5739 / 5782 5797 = 1.00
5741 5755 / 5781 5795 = 0.98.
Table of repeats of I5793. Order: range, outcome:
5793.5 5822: 17.78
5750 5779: 19.22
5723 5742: 18.32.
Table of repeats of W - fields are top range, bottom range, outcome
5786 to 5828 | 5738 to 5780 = 0.97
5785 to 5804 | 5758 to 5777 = 0.98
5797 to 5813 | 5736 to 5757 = 0.96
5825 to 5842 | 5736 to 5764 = 0.97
